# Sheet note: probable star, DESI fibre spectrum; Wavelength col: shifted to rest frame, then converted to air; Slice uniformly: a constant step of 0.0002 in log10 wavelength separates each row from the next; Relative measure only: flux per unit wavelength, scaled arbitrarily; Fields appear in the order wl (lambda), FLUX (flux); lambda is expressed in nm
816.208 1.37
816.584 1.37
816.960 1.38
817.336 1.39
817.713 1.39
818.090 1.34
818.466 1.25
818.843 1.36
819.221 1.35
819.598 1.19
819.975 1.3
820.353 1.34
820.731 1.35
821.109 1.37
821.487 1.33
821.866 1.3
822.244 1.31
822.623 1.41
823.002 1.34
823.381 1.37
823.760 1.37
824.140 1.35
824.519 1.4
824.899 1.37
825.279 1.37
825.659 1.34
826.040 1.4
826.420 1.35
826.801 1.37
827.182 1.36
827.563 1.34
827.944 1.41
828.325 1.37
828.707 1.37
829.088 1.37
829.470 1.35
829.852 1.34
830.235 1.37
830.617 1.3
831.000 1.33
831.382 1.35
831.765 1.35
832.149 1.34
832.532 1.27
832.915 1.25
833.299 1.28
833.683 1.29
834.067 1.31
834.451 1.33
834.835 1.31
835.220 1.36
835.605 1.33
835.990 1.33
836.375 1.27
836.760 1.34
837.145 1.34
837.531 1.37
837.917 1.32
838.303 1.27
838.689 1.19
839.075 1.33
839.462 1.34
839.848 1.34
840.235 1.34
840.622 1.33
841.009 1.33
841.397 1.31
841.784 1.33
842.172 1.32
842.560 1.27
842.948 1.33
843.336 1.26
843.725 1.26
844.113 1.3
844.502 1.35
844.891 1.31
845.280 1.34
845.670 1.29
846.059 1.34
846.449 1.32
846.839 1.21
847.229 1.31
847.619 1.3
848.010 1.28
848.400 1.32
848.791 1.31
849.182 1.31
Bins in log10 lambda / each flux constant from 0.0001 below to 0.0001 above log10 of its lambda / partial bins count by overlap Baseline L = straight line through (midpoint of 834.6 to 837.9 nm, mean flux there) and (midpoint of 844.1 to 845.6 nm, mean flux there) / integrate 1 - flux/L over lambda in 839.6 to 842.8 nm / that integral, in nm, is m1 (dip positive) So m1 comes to 0.01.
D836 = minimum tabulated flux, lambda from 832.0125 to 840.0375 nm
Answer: 1.19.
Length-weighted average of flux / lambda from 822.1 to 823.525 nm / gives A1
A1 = 1.36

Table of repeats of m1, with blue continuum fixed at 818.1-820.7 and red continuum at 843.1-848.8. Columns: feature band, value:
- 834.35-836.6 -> -0.034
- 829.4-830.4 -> -0.039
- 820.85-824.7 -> -0.150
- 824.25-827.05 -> -0.144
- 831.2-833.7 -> -0.005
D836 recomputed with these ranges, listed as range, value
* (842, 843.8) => 1.26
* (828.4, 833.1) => 1.25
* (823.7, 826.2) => 1.34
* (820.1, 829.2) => 1.3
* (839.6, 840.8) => 1.33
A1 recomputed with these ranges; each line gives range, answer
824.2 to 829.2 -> 1.37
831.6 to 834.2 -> 1.3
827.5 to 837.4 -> 1.33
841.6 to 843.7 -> 1.3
